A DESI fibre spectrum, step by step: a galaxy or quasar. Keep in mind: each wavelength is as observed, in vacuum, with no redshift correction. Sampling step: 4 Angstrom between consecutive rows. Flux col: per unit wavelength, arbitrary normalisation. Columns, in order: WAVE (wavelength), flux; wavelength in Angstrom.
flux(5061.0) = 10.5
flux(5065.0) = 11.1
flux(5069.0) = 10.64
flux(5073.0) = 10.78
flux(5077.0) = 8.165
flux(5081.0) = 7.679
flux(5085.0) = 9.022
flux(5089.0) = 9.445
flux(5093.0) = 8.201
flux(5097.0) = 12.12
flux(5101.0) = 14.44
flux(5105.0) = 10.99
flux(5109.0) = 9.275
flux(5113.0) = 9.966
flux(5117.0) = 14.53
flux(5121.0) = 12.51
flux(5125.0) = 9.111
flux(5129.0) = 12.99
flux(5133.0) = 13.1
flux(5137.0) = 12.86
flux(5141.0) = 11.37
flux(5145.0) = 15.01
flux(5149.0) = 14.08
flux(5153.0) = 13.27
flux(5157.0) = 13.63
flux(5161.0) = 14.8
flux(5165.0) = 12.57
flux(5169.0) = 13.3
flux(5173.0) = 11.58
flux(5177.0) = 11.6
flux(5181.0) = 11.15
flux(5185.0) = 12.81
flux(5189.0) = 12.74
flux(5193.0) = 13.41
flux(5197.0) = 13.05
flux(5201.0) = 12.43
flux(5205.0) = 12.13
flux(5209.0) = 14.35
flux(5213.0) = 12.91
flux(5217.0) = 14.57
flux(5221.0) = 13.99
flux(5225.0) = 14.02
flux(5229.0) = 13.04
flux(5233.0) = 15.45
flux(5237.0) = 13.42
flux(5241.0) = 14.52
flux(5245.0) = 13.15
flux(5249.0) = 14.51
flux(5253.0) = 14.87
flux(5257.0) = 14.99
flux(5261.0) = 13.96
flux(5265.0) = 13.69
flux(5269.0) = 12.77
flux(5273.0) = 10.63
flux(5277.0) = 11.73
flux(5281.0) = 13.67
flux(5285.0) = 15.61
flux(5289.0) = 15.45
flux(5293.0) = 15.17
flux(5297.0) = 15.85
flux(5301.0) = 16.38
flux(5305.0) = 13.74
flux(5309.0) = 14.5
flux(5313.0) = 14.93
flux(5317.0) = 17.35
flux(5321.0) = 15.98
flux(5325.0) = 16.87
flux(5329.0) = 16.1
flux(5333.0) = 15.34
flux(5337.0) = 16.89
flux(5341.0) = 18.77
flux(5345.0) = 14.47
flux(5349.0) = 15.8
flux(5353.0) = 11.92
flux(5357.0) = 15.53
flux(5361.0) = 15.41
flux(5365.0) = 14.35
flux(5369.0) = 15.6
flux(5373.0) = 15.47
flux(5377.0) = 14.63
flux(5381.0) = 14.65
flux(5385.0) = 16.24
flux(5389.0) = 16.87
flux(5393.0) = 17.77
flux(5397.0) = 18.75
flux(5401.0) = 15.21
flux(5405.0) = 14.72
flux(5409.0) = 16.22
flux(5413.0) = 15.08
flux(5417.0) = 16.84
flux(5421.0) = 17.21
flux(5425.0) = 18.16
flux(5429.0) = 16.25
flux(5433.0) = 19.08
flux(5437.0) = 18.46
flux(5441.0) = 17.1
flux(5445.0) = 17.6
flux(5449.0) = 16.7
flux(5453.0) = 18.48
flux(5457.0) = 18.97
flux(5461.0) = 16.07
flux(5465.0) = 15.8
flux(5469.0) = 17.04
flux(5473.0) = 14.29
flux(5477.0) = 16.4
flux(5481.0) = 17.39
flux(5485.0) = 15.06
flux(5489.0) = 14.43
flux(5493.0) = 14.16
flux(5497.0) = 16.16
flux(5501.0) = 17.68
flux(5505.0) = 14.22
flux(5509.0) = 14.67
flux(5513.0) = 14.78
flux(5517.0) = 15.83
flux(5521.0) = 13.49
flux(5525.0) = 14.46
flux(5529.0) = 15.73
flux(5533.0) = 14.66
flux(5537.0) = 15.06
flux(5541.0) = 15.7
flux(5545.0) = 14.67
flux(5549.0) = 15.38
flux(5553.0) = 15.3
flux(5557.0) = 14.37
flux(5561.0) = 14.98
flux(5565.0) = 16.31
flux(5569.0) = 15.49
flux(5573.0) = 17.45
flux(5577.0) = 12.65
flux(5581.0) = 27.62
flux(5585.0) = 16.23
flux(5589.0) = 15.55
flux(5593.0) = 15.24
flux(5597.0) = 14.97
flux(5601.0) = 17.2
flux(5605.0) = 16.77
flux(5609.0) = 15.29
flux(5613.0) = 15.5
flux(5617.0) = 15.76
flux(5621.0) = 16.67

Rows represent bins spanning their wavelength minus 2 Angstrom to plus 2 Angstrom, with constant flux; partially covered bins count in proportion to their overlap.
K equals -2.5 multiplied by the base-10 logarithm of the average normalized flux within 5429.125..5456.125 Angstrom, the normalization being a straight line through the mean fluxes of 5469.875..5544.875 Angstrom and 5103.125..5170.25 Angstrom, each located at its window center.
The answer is -0.20 mag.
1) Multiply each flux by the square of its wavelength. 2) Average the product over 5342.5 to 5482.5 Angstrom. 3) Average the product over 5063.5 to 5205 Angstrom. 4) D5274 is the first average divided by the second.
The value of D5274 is 1.5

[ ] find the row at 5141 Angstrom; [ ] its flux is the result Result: 11.37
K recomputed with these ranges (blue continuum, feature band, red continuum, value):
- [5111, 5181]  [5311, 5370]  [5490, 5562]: -0.13 mag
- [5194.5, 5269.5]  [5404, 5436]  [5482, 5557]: -0.15 mag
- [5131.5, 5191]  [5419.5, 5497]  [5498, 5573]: -0.14 mag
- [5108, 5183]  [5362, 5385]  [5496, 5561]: -0.08 mag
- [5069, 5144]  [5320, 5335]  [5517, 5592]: -0.20 mag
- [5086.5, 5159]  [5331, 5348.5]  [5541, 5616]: -0.17 mag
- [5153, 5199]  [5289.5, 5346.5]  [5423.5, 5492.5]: -0.07 mag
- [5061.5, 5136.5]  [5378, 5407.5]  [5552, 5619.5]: -0.15 mag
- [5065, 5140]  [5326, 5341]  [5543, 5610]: -0.22 mag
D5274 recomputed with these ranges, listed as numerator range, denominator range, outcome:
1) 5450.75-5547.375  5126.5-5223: 1.35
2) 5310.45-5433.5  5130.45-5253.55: 1.29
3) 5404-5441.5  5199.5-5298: 1.31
